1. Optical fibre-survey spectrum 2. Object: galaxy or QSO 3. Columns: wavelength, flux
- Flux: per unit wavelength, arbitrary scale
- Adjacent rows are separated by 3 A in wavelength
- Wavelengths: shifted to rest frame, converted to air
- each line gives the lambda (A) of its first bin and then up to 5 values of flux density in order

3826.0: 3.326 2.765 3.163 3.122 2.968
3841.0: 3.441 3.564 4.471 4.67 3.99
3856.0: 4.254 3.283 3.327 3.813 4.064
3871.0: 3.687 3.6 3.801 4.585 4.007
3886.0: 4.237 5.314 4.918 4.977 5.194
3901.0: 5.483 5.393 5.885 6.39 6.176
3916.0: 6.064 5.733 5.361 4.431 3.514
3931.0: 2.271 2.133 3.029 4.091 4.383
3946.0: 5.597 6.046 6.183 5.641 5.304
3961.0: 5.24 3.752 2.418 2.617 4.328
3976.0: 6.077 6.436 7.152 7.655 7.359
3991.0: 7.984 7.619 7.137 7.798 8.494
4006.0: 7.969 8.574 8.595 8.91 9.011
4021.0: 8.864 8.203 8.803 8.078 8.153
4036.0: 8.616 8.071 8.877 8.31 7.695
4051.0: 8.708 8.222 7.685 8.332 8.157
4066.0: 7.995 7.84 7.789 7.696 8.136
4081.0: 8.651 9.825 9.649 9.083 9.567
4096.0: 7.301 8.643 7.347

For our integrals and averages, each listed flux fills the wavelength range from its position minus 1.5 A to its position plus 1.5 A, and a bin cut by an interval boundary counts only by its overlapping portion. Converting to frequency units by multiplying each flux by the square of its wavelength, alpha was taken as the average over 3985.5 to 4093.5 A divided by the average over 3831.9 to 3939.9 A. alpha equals 2.09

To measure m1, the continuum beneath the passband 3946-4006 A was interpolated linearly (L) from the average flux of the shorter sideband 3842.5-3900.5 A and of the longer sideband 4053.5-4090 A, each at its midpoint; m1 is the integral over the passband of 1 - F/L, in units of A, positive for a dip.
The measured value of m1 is 3.0 A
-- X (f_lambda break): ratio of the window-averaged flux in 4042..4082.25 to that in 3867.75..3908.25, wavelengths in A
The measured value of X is 1.7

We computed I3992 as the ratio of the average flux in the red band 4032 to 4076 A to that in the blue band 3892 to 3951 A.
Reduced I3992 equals 1.68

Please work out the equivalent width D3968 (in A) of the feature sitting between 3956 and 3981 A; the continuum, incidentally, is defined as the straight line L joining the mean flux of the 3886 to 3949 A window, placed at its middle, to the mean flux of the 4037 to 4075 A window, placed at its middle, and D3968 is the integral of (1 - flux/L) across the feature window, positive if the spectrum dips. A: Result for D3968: 6.0 A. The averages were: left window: 4.83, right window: 8.13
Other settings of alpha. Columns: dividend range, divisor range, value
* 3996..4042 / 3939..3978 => 1.81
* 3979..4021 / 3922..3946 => 2.25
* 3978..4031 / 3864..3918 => 1.74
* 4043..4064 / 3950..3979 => 1.80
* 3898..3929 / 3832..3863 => 1.53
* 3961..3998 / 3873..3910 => 1.26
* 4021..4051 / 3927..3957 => 2.03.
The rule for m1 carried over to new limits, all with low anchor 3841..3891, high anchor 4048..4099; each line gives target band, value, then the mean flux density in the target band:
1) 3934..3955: 3.6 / 4.75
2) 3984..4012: -4.4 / 7.89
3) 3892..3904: -1.3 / 5.2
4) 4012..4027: -3.0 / 8.74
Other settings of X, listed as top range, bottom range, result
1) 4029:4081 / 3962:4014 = 1.24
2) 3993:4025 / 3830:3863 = 2.27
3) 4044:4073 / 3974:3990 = 1.17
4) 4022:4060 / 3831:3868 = 2.24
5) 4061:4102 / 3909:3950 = 1.83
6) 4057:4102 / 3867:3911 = 1.77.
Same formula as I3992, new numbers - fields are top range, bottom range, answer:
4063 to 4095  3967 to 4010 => 1.27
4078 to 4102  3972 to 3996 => 1.28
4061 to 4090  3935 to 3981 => 1.78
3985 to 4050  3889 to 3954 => 1.67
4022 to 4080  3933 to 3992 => 1.58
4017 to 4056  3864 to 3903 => 1.89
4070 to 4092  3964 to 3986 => 1.71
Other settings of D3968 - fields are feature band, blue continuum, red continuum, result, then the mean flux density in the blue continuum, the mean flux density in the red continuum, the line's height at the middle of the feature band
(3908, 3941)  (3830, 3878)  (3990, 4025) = 6.9 A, 3.69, 8.27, 5.79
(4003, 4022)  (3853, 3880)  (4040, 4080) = -4.3 A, 3.79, 8.12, 7.06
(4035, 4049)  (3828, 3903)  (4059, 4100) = -1.1 A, 4.05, 8.48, 7.7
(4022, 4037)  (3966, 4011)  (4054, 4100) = -1.8 A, 6.71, 8.41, 7.5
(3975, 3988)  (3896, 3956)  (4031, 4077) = -1.2 A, 4.94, 8.14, 6.33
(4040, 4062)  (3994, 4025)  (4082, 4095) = 1.6 A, 8.32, 9.41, 8.89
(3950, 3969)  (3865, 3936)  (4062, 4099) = 3.7 A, 4.63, 8.49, 5.9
